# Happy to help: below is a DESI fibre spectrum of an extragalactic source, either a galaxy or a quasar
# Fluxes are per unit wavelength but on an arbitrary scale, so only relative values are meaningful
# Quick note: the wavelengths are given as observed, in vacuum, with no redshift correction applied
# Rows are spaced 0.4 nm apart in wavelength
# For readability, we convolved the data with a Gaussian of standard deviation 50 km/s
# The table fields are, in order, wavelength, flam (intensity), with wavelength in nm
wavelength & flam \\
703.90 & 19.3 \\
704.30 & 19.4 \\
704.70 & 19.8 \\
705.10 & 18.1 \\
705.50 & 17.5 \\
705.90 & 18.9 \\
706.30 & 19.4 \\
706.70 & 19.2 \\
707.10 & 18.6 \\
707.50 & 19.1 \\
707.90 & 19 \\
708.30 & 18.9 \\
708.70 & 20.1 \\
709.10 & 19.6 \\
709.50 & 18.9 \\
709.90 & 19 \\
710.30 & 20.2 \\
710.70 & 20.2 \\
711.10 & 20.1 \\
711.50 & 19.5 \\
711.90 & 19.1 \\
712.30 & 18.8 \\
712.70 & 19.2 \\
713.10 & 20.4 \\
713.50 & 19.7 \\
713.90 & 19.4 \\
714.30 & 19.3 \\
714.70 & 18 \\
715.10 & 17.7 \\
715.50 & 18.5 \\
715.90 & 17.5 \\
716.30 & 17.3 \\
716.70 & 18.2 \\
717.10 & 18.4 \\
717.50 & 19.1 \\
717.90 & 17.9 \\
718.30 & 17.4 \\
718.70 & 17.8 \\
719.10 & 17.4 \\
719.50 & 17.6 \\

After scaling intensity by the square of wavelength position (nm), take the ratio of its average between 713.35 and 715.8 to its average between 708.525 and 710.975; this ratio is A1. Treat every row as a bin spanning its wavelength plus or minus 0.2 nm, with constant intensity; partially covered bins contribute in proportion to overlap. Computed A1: 0.96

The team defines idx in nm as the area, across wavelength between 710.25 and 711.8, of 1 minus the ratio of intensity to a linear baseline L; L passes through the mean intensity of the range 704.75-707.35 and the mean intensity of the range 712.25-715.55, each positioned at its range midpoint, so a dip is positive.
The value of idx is -0.08 nm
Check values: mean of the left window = 18.7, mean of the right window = 19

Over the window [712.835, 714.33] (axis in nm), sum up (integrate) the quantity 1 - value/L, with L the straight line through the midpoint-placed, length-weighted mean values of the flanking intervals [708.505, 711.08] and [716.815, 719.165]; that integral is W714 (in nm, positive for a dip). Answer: -0.06 nm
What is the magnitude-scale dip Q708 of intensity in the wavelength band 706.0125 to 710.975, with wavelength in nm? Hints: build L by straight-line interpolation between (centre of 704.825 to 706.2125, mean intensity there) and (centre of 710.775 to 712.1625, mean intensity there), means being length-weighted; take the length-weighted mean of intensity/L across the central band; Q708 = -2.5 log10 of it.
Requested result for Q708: -0.022 mag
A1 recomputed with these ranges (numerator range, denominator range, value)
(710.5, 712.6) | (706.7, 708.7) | 1.04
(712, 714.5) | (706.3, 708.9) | 1.03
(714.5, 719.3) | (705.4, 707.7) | 0.98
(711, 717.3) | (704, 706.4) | 1.02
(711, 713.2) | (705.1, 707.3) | 1.06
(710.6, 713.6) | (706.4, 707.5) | 1.05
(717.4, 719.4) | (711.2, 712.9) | 0.95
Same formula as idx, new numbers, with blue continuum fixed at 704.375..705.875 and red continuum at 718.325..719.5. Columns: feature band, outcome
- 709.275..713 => -0.272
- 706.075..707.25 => -0.038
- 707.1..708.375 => -0.038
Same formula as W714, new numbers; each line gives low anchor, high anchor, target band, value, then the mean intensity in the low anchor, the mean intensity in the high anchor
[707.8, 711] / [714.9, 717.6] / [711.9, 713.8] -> -0.070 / 19.5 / 18.1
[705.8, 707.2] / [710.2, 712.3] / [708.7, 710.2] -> 0.008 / 19.1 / 19.7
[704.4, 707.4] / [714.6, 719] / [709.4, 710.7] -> -0.073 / 18.8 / 18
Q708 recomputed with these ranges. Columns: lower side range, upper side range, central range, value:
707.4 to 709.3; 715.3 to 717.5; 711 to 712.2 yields -0.04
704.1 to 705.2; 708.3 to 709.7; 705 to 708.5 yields 0.03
